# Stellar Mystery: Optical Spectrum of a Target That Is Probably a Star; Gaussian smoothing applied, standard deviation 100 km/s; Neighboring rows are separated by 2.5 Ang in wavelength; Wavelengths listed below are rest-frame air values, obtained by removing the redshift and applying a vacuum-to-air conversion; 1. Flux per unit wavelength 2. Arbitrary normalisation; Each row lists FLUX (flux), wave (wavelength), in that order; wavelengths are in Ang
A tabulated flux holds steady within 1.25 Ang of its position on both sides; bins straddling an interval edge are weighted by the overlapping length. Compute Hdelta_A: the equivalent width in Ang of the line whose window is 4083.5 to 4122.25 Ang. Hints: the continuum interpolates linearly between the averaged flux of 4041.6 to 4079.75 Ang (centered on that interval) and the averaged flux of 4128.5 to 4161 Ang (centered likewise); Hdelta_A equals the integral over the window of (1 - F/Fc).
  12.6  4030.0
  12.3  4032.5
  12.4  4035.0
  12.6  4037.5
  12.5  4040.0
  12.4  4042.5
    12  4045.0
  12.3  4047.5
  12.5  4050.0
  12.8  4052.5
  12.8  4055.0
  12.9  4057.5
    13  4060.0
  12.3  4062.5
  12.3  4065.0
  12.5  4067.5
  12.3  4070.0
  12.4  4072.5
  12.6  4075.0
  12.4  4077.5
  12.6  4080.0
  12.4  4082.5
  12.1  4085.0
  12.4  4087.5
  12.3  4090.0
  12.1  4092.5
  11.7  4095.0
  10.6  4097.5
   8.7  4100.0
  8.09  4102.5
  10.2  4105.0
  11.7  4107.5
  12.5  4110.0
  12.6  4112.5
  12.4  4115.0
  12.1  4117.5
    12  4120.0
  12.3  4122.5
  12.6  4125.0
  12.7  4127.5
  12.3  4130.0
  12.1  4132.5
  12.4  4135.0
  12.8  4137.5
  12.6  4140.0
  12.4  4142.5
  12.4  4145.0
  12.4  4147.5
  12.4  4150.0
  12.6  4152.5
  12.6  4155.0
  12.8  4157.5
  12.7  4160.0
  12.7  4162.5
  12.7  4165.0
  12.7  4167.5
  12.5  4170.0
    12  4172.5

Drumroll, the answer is 3.2 Ang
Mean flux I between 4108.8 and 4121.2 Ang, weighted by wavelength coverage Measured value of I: 12.3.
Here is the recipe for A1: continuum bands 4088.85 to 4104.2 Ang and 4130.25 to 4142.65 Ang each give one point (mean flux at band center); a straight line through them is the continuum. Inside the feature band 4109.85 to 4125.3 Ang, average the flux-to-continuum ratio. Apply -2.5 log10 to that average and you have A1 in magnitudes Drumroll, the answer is -0.07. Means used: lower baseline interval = 10.6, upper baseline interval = 12.5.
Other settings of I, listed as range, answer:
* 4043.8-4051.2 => 12.3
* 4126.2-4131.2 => 12.5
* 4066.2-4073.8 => 12.4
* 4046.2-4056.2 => 12.6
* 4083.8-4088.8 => 12.3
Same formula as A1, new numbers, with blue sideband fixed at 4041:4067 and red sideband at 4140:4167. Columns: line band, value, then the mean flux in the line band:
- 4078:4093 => 0.02 mag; 12.3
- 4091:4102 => 0.18 mag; 10.6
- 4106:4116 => 0.03 mag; 12.2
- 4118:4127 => 0.02 mag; 12.3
